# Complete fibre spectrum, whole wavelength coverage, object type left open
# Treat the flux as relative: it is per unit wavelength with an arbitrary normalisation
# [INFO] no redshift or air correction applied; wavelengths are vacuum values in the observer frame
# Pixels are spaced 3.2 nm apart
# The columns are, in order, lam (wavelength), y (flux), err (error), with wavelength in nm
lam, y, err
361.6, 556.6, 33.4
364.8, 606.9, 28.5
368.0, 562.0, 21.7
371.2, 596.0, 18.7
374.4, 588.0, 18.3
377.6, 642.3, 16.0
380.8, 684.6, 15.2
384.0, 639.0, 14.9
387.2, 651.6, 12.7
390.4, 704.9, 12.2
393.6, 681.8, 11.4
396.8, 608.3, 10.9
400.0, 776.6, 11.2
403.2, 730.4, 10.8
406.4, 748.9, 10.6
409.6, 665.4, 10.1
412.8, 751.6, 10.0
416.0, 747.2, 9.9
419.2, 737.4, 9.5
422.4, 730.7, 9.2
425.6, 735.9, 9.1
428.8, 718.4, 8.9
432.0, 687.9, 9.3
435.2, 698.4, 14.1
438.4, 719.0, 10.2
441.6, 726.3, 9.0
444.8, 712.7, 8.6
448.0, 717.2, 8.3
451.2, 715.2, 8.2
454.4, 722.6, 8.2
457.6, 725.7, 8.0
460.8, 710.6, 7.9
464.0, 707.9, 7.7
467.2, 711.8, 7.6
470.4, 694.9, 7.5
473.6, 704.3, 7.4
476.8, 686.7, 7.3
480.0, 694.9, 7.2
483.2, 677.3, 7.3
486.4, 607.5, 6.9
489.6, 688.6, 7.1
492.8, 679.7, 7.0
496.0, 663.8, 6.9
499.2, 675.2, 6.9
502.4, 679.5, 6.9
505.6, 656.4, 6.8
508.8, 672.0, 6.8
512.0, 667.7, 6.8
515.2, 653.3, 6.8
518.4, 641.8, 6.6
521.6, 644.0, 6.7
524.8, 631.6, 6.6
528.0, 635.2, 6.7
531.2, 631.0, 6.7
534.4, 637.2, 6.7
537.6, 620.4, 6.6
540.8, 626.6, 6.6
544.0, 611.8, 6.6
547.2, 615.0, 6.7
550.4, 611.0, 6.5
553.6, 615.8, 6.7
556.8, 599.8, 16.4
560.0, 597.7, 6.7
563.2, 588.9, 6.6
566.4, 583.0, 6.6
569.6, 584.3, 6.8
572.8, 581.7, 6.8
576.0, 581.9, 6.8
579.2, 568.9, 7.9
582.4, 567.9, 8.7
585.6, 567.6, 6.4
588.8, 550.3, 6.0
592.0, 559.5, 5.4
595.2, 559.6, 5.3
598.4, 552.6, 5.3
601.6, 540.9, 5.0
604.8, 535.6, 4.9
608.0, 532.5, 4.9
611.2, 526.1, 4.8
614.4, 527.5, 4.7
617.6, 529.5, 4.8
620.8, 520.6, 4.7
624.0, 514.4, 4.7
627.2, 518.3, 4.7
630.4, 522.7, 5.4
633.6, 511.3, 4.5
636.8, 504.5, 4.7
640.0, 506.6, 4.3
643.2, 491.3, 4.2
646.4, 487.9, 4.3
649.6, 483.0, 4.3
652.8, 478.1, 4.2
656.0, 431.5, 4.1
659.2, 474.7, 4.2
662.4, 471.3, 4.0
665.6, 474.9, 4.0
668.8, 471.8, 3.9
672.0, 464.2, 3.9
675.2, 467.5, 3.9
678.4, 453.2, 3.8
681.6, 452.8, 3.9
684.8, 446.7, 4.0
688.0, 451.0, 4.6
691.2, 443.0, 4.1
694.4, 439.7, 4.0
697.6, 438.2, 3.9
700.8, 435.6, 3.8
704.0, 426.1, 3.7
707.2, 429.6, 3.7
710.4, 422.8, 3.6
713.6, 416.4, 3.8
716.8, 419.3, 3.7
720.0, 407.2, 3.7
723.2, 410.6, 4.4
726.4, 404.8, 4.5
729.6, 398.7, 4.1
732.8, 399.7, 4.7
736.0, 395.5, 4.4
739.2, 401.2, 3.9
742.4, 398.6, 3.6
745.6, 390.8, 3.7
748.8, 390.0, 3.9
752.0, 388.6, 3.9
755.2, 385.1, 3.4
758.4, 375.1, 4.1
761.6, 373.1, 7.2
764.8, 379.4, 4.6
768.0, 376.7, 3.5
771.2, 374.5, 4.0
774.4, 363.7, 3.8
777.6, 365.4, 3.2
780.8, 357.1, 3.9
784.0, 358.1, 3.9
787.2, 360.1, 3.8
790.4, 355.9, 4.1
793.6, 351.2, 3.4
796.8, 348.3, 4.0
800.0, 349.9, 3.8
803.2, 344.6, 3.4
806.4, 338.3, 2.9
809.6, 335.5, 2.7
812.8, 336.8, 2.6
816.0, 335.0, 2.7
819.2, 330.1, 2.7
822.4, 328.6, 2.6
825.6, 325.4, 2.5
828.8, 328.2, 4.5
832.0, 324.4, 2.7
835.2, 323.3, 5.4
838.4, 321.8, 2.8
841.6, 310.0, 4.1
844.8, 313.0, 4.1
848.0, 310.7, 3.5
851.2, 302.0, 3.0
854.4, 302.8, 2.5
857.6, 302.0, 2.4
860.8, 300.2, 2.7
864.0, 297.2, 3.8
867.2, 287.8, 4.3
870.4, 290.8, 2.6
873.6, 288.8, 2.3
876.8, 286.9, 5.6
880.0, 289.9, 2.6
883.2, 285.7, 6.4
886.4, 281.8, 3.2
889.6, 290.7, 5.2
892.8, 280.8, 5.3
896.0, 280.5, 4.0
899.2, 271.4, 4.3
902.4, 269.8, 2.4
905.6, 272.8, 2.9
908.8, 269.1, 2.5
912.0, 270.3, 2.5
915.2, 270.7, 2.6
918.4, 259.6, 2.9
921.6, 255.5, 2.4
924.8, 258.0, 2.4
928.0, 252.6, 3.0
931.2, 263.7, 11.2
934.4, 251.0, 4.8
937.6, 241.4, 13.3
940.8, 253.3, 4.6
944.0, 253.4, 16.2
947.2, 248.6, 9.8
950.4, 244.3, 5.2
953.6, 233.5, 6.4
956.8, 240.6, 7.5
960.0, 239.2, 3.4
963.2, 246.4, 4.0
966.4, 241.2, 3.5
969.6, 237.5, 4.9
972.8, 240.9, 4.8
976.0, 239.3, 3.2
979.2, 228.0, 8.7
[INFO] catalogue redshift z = 0.00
